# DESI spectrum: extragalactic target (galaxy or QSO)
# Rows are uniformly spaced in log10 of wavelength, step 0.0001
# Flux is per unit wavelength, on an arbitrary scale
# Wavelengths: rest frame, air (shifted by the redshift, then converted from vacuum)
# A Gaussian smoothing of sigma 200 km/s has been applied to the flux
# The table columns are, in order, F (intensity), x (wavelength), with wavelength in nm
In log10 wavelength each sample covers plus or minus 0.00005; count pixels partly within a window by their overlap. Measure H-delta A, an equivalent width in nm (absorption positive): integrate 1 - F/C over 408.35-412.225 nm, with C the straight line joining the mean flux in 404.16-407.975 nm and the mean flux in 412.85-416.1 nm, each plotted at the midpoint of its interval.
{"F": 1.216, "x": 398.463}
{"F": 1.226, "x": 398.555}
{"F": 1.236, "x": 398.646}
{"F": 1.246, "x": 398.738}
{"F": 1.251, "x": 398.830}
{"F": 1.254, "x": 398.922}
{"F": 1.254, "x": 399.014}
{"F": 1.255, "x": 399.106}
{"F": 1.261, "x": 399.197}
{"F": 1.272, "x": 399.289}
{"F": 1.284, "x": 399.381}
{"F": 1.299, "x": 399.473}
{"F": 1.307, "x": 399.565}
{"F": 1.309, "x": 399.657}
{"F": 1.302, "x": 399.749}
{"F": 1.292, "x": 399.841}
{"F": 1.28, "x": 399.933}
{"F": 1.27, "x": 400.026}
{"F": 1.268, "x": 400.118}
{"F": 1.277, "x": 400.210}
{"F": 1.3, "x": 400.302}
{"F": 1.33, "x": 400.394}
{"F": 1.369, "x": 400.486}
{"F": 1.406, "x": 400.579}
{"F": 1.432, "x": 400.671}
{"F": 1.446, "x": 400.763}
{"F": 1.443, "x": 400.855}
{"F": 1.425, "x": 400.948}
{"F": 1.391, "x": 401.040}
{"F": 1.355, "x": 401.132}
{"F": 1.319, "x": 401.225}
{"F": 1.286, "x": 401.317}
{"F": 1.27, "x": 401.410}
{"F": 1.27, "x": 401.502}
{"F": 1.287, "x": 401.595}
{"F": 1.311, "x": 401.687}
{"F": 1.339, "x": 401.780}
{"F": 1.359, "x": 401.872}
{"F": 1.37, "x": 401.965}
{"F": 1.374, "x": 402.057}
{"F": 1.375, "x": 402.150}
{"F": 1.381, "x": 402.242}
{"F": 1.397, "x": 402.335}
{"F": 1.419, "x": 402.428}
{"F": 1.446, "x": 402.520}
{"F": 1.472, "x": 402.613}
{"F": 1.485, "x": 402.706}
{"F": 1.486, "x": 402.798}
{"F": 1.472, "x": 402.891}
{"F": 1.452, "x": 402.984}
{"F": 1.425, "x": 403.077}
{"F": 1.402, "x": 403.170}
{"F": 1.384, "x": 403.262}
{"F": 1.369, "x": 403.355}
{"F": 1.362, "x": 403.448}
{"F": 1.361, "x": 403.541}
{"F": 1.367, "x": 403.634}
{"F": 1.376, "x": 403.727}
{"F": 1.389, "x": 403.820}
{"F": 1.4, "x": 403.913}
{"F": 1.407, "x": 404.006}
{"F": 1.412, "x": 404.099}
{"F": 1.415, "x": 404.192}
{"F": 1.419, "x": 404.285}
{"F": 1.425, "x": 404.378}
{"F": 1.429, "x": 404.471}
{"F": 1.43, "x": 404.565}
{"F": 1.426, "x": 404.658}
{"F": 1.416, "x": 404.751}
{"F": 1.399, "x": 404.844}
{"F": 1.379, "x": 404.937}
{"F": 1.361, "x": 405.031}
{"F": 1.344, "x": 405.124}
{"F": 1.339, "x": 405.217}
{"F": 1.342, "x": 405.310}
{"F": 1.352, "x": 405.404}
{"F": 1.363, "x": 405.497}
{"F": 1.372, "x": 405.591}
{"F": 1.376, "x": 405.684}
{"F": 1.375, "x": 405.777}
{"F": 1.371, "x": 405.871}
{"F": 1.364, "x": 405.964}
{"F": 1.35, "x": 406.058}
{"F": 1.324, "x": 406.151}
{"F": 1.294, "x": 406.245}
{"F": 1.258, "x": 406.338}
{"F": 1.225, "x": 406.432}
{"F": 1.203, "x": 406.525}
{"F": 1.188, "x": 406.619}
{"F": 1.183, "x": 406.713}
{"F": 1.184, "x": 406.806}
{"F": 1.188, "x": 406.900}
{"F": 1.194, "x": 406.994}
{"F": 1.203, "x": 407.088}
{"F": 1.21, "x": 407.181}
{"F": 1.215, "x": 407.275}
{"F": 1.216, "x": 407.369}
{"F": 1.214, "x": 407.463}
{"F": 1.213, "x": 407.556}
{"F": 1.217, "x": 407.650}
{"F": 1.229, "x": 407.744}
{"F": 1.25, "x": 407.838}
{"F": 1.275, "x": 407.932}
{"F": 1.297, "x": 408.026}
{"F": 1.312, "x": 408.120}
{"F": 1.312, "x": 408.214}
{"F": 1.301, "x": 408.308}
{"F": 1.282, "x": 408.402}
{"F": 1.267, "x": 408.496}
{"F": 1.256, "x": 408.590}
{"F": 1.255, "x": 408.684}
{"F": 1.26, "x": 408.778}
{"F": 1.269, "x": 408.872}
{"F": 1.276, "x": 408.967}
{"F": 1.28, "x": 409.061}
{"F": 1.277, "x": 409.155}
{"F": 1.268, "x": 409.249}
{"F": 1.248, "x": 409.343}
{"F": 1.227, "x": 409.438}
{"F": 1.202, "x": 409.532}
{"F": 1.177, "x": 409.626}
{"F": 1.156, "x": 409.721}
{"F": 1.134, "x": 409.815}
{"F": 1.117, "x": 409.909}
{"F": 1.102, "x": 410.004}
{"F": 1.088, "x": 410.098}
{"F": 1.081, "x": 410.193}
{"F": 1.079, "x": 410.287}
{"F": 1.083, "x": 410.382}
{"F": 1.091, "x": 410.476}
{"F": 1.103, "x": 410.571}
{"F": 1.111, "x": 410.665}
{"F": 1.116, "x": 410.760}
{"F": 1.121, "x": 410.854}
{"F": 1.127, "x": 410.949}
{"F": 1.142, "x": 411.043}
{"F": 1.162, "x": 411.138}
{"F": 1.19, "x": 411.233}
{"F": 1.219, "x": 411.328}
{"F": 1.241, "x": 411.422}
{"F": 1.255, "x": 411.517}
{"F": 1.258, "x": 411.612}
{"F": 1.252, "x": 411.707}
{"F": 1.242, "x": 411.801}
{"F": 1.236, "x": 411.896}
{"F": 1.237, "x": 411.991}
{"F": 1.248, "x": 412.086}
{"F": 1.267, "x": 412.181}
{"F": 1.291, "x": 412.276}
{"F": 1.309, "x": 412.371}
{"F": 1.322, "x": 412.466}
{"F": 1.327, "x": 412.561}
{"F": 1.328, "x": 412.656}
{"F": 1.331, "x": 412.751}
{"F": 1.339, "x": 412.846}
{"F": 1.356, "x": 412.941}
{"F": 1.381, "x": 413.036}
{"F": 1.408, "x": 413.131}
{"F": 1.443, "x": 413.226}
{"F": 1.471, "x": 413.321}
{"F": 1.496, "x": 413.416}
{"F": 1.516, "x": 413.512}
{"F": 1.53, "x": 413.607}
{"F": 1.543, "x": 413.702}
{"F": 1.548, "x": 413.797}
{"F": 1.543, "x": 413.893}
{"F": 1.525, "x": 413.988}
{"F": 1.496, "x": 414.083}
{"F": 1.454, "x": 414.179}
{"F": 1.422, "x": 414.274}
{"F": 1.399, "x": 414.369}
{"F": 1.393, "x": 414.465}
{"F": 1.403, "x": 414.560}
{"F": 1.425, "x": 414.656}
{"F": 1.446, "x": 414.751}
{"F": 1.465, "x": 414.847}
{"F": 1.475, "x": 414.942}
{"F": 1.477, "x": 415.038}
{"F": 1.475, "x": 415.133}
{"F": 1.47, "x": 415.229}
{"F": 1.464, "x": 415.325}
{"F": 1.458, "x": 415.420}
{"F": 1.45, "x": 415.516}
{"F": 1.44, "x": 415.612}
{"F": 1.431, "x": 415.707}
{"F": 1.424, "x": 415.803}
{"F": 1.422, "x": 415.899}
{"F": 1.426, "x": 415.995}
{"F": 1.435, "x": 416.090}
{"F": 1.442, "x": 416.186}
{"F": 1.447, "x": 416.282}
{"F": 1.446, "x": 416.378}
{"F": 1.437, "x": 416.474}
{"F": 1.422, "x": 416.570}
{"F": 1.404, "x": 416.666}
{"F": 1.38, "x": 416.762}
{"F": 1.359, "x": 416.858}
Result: 0.519 nm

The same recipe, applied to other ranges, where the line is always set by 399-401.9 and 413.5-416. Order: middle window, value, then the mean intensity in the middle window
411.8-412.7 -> 0.10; 1.28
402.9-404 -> -0.03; 1.39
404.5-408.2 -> 0.23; 1.29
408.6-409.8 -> 0.14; 1.24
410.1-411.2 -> 0.24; 1.11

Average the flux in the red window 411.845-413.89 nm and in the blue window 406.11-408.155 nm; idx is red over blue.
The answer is 1.12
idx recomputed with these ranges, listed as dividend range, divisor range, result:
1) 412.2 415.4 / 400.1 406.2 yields 1.04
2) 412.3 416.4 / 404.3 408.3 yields 1.10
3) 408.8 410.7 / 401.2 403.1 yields 0.85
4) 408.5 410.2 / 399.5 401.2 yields 0.90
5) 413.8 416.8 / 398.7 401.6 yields 1.10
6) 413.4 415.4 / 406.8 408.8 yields 1.18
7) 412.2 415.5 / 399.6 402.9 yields 1.05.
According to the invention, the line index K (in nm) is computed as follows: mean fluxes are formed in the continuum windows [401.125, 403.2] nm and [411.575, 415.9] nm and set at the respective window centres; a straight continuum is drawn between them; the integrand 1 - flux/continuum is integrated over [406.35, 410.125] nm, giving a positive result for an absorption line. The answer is 0.46 nm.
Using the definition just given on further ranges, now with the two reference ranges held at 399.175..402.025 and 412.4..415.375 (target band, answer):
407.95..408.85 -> 0.07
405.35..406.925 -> 0.09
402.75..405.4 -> -0.08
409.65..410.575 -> 0.20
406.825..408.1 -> 0.15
